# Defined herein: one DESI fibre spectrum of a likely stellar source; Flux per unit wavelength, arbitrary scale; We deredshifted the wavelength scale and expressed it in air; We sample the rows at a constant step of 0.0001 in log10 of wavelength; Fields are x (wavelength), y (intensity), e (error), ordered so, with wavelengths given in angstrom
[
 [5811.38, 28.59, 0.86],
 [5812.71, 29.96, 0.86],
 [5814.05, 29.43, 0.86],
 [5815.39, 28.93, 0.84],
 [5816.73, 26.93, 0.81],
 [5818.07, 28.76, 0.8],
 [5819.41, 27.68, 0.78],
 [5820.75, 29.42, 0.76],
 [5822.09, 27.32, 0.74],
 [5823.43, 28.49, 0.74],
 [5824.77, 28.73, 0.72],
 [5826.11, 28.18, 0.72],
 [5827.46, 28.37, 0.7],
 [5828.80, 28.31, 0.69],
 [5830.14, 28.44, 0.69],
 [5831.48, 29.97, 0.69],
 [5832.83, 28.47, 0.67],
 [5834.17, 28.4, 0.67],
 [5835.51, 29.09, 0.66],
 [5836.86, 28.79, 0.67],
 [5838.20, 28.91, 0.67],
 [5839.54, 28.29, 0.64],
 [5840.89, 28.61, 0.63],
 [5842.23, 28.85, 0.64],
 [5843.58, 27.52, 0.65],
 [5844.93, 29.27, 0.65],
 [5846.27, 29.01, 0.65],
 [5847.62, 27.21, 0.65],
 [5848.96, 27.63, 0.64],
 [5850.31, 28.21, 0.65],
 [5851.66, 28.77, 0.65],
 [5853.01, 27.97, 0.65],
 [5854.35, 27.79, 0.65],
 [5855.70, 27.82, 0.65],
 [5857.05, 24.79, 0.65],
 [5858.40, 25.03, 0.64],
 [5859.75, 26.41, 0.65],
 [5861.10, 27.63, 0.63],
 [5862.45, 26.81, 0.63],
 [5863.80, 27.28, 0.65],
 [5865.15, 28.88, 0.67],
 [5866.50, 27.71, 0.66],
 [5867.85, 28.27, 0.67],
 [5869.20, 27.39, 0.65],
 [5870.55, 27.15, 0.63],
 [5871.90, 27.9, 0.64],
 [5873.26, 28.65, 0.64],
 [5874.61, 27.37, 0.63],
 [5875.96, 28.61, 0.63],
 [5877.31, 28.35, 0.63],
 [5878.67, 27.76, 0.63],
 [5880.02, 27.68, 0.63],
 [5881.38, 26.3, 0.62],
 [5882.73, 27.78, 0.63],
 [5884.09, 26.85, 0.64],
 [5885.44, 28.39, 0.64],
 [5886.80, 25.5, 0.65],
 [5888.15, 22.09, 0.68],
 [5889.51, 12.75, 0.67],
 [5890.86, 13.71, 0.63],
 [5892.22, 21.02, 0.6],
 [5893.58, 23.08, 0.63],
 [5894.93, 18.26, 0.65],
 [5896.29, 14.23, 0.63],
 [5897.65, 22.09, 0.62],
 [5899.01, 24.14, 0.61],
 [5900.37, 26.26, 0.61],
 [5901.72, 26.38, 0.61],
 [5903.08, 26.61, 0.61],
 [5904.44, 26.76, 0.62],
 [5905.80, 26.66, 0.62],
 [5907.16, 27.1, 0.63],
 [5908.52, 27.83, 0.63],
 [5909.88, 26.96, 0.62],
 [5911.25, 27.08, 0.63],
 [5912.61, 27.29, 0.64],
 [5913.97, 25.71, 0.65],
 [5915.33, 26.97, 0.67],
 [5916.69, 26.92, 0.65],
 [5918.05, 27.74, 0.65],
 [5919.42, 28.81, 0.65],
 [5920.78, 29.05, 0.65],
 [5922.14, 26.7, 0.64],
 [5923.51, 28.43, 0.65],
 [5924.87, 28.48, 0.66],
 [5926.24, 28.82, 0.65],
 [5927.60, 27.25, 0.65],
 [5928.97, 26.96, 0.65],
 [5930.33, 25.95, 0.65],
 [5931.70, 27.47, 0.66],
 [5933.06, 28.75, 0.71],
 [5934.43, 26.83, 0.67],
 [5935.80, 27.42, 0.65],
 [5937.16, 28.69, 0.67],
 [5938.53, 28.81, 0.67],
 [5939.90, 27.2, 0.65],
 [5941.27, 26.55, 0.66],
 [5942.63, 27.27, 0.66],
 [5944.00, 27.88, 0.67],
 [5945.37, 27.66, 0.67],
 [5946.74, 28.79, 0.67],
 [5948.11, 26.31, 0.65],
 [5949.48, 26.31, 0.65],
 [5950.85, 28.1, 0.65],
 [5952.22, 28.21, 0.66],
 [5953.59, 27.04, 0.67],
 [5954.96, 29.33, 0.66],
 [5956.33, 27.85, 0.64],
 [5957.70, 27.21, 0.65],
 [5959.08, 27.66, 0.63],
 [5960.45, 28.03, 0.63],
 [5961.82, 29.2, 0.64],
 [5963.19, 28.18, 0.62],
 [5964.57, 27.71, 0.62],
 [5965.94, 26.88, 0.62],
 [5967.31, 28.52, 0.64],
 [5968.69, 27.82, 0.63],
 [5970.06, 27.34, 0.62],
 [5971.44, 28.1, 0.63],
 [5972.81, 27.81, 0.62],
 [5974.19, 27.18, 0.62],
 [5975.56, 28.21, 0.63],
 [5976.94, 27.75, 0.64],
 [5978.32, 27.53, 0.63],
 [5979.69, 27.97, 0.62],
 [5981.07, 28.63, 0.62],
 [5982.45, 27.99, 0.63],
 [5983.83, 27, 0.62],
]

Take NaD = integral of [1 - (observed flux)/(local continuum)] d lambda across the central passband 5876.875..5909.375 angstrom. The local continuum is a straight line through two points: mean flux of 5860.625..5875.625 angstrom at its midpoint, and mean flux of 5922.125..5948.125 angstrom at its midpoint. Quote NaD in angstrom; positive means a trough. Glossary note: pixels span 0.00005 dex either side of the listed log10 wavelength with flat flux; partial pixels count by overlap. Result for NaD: 4.3 angstrom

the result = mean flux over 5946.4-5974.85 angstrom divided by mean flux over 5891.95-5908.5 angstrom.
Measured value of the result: 1.2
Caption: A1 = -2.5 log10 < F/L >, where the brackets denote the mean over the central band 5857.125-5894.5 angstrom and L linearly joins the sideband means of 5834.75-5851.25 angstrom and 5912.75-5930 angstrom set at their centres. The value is 0.10 mag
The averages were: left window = 28.5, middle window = 25.7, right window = 27.6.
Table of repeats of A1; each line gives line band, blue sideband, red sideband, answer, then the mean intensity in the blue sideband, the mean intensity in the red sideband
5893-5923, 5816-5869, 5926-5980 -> 0.09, 28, 27.7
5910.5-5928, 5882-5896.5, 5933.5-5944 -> -0.10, 21.5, 27.6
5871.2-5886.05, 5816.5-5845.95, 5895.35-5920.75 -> -0.04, 28.5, 25.9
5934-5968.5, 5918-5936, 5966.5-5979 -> 0.00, 27.8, 27.8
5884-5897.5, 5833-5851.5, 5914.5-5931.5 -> 0.34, 28.5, 27.6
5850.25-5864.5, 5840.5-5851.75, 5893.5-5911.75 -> 0.02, 28.3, 24.6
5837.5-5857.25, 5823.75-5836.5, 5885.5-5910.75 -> -0.04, 28.6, 23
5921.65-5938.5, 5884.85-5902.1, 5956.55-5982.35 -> -0.14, 21.3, 27.9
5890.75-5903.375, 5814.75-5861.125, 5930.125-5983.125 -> 0.27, 28.1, 27.8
